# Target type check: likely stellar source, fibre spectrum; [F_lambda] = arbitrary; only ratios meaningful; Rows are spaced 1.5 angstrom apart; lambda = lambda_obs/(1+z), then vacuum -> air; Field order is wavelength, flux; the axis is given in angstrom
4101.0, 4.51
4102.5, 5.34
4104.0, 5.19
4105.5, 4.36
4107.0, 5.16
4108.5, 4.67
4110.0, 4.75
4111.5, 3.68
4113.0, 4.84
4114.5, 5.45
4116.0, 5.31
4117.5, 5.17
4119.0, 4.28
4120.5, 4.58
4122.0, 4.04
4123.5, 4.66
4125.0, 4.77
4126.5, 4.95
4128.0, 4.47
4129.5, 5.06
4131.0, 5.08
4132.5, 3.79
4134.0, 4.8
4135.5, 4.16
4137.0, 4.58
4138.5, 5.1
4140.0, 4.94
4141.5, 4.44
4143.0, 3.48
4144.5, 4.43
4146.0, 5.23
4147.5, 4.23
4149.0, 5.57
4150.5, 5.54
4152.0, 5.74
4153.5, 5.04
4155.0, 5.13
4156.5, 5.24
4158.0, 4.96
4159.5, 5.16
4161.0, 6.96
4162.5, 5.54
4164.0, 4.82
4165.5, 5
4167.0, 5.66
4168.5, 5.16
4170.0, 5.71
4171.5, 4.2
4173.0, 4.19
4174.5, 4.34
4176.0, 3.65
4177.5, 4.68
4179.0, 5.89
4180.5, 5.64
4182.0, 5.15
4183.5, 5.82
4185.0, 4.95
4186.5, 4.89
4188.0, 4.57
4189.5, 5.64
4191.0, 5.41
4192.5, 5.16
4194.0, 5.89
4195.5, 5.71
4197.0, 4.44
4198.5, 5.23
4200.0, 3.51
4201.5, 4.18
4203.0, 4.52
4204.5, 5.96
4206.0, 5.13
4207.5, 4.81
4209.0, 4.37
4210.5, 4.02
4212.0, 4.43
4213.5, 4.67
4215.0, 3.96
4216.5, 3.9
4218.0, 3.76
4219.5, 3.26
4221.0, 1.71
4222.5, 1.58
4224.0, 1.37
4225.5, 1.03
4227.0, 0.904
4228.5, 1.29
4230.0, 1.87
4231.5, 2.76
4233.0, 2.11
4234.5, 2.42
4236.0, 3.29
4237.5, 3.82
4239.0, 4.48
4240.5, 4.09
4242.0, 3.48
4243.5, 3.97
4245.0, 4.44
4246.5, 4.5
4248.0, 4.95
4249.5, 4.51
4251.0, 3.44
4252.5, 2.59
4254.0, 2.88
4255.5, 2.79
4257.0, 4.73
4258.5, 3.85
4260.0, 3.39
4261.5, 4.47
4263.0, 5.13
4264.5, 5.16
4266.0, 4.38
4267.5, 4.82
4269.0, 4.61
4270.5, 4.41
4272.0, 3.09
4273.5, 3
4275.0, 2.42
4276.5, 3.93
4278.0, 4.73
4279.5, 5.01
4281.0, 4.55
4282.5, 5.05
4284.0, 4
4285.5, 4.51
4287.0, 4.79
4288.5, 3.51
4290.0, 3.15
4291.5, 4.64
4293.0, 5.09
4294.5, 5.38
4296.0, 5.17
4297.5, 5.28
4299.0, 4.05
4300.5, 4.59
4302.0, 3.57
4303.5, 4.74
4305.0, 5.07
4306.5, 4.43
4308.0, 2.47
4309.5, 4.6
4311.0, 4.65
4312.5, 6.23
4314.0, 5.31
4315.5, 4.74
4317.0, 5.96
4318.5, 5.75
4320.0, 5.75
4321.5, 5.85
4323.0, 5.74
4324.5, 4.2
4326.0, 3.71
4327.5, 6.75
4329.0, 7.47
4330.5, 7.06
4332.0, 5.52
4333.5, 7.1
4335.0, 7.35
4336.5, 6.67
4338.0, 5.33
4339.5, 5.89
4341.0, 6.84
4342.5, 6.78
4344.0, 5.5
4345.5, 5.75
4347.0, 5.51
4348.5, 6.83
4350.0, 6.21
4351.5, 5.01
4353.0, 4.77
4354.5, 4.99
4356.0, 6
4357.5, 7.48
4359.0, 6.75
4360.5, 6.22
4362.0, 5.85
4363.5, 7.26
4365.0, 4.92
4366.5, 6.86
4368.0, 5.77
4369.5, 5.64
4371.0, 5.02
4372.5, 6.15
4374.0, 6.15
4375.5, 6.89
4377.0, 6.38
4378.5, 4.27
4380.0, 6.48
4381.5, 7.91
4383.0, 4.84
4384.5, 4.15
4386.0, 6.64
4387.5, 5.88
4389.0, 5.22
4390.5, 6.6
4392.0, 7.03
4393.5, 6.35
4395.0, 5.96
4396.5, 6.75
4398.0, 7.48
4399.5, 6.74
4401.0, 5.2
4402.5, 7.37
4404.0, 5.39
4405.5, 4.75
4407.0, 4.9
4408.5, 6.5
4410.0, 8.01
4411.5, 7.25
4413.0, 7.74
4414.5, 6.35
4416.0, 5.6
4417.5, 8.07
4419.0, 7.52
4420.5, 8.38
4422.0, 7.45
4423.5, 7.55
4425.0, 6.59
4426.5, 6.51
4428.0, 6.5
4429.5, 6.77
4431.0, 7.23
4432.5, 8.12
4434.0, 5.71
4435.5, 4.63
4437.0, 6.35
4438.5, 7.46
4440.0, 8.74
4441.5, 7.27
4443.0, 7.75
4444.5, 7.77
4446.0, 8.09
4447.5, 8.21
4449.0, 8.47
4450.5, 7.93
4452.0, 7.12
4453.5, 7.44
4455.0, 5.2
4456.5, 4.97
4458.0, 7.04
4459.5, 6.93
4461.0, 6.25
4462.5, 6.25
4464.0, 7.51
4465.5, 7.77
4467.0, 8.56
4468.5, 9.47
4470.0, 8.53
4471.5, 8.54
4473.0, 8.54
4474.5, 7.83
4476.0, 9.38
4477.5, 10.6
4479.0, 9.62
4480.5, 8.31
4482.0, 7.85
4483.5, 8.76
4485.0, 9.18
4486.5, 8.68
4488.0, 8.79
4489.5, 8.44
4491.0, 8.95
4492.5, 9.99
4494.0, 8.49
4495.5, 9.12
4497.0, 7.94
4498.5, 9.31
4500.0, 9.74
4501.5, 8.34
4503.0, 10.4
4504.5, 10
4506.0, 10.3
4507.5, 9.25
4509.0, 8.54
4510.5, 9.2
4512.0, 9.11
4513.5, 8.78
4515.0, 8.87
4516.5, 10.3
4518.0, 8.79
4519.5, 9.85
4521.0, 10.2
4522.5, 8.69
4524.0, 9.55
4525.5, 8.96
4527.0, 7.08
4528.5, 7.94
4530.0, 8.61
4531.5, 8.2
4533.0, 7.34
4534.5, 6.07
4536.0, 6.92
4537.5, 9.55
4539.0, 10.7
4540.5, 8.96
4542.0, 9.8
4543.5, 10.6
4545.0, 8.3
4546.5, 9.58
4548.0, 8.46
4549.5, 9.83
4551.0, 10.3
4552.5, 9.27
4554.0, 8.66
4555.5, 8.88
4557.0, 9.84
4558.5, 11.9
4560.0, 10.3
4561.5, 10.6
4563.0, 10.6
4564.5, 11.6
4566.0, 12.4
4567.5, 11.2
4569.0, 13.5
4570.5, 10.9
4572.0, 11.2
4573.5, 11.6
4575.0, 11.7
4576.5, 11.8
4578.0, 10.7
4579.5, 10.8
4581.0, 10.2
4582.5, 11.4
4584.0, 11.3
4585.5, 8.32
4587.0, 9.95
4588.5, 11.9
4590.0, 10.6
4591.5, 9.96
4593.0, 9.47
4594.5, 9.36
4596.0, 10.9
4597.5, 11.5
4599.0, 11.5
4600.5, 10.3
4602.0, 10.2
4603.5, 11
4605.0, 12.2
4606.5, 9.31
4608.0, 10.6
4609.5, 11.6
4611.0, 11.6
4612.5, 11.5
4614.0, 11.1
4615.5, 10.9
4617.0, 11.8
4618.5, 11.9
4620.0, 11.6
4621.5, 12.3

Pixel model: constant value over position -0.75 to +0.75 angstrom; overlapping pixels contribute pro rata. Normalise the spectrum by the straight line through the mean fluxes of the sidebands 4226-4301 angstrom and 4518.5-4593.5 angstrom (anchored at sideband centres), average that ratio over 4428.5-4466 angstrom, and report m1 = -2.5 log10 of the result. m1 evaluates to 0.09 mag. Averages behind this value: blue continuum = 3.9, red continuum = 9.92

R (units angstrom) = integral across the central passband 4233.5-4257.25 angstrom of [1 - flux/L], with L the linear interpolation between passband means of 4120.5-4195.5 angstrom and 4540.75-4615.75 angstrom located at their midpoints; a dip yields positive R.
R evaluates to 9.3 angstrom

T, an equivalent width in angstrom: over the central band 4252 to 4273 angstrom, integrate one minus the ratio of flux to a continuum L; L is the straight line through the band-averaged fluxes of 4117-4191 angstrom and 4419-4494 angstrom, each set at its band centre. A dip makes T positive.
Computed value 6.8 angstrom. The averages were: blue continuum 4.92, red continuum 7.76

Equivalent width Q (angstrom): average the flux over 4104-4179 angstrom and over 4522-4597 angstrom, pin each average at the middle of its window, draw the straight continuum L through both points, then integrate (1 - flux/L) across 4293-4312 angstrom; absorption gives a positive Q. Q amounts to 6.3 angstrom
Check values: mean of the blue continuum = 4.85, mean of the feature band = 4.55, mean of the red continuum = 9.93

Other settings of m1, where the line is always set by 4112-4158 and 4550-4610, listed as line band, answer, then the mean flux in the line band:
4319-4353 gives 0.24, 6.01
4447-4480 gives 0.17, 7.83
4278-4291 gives 0.48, 4.35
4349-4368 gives 0.28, 6.03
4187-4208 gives 0.13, 5.01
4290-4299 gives 0.38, 4.86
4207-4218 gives 0.34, 4.26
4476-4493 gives 0.05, 9.02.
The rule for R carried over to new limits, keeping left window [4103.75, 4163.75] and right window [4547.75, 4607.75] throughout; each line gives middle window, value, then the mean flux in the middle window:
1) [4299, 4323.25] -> 7.6 angstrom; 4.92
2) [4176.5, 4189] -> 0.7 angstrom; 5.18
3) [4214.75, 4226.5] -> 6.9 angstrom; 2.48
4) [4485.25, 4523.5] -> 1.9 angstrom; 9.2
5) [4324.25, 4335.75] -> 1.9 angstrom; 6.23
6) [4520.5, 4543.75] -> 3.3 angstrom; 8.64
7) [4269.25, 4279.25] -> 4.4 angstrom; 3.72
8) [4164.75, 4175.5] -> 0.9 angstrom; 4.87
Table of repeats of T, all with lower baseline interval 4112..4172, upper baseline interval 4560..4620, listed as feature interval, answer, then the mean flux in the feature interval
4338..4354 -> 3.8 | 5.87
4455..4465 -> 3.0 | 6.43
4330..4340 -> 1.5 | 6.41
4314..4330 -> 3.8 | 5.6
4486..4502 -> 1.3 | 8.9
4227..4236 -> 5.9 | 2.09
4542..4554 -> 1.1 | 9.45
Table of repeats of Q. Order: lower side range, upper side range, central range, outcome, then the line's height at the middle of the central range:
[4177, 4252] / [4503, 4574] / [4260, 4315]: 8.8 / 5.28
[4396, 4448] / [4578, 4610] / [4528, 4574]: -0.5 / 9.67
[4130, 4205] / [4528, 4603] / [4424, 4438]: 3.1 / 8.38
